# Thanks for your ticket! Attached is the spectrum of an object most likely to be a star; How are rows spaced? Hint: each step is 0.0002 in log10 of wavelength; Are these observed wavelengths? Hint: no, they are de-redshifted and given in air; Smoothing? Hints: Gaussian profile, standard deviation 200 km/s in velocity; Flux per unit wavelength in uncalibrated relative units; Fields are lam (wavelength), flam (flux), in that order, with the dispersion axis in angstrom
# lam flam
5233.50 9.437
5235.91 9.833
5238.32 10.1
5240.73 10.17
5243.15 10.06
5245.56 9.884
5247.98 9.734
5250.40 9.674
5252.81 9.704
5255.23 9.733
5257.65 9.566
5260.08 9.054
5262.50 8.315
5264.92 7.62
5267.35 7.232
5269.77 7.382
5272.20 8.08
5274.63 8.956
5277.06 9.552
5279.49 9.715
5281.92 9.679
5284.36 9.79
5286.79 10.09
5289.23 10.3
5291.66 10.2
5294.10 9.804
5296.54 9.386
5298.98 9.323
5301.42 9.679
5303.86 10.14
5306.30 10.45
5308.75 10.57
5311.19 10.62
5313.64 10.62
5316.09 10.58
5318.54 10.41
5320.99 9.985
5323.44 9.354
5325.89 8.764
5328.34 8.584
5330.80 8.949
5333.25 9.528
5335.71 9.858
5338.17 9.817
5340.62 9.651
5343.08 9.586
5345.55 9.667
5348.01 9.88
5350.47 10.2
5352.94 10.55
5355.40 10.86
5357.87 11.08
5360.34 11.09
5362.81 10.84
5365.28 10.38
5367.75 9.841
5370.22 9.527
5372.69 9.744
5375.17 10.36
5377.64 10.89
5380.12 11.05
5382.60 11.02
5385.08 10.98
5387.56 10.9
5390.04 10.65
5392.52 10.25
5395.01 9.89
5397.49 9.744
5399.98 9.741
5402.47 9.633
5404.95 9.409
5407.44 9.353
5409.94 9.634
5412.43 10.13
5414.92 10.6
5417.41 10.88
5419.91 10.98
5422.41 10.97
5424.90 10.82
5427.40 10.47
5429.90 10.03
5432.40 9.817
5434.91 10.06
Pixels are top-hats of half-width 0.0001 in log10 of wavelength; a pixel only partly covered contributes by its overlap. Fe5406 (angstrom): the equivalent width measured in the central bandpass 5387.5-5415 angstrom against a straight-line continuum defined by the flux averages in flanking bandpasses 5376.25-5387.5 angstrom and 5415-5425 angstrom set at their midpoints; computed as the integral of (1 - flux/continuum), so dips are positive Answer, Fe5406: 2.5 angstrom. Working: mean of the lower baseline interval 11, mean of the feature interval 9.93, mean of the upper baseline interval 10.9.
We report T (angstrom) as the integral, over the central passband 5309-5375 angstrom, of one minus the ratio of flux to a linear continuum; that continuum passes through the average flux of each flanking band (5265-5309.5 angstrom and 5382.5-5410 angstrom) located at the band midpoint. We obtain -1.83 angstrom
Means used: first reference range 9.4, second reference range 10.1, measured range 10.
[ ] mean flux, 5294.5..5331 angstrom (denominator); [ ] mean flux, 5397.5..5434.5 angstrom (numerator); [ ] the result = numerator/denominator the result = 1.0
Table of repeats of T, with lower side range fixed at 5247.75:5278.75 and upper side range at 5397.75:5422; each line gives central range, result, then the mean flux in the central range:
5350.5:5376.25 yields -2.0 angstrom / 10.4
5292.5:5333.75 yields -2.6 angstrom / 9.82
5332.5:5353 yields -0.7 angstrom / 9.83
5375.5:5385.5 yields -1.1 angstrom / 10.9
